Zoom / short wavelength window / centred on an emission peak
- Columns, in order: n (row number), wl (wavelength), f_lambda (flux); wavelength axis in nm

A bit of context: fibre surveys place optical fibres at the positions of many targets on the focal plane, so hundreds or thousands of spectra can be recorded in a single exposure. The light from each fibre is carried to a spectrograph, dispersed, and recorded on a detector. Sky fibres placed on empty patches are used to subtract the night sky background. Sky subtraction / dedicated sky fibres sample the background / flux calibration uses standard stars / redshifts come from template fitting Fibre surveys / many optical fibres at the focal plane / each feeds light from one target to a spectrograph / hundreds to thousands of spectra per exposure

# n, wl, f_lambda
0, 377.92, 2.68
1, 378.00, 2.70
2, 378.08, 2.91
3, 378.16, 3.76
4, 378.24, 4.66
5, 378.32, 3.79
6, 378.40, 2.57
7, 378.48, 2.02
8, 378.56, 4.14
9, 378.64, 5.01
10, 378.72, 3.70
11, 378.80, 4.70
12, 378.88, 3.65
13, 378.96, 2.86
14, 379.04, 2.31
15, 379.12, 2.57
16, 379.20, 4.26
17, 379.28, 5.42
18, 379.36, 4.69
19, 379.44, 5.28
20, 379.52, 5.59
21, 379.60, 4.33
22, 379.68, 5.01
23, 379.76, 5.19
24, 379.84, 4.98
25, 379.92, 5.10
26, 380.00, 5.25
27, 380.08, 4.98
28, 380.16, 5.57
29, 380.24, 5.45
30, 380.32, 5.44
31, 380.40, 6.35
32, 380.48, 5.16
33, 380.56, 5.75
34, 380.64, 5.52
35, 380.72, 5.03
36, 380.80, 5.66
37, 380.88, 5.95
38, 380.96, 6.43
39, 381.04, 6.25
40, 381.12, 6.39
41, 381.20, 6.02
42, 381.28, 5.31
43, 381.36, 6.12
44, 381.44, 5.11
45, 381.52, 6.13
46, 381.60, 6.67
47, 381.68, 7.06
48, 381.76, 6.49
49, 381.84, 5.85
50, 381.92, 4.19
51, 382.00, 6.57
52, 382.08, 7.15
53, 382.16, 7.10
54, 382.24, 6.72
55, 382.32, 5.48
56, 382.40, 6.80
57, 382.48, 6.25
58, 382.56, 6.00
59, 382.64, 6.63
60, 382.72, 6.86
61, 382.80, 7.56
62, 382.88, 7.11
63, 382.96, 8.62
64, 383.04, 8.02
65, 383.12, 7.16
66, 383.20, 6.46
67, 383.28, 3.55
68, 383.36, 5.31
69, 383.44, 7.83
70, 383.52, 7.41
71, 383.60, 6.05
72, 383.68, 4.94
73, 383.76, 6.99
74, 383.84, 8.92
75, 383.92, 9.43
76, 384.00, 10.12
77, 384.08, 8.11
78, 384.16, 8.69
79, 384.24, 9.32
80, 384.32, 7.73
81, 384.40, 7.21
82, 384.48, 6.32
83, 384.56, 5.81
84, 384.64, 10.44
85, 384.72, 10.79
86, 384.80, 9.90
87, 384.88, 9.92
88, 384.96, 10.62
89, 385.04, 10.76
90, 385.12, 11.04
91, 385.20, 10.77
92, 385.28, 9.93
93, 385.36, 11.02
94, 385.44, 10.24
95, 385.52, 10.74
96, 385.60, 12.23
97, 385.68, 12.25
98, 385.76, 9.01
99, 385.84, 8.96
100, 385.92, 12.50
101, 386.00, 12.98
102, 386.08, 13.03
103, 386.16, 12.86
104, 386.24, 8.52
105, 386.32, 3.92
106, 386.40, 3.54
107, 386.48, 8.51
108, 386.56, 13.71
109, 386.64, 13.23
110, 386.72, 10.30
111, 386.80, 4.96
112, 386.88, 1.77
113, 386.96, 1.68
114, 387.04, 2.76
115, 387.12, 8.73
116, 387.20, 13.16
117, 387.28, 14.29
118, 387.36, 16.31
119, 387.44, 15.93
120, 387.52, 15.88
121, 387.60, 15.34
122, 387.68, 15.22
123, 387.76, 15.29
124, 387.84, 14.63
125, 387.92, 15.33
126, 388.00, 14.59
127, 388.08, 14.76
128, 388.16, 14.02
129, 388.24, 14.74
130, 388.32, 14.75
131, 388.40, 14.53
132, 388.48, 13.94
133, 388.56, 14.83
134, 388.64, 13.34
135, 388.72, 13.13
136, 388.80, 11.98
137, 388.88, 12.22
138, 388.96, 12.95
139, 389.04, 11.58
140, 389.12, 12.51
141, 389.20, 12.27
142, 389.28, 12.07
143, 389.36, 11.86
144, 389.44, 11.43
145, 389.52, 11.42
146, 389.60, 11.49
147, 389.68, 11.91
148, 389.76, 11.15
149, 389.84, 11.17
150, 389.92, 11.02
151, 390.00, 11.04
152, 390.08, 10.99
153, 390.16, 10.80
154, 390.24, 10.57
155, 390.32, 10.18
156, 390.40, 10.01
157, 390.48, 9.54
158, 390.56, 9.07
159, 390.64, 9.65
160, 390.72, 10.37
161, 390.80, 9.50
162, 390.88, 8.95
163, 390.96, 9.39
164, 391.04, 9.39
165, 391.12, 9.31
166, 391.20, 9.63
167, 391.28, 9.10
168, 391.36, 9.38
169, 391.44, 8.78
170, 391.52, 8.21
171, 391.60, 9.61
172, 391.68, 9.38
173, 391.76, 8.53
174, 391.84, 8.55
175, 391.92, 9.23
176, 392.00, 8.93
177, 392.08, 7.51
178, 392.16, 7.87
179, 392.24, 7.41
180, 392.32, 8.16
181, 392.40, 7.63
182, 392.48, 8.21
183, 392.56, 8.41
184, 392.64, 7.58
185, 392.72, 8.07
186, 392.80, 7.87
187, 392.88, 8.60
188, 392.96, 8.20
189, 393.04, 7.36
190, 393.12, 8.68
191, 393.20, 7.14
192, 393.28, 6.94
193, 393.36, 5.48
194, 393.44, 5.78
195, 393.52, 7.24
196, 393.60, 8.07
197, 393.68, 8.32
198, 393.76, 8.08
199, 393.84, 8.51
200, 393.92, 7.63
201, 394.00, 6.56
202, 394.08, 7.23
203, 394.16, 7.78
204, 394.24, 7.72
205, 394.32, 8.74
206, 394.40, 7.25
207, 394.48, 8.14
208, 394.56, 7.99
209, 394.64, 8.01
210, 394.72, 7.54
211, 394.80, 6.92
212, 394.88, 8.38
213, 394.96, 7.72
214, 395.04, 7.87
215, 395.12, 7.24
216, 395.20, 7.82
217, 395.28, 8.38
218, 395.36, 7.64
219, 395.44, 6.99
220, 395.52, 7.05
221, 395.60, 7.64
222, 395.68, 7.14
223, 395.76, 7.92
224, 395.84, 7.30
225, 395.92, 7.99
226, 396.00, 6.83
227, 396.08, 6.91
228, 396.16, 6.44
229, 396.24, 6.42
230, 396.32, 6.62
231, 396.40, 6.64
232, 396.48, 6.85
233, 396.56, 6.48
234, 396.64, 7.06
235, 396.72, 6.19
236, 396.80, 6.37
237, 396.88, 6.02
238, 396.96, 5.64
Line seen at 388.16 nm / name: Ly-alpha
